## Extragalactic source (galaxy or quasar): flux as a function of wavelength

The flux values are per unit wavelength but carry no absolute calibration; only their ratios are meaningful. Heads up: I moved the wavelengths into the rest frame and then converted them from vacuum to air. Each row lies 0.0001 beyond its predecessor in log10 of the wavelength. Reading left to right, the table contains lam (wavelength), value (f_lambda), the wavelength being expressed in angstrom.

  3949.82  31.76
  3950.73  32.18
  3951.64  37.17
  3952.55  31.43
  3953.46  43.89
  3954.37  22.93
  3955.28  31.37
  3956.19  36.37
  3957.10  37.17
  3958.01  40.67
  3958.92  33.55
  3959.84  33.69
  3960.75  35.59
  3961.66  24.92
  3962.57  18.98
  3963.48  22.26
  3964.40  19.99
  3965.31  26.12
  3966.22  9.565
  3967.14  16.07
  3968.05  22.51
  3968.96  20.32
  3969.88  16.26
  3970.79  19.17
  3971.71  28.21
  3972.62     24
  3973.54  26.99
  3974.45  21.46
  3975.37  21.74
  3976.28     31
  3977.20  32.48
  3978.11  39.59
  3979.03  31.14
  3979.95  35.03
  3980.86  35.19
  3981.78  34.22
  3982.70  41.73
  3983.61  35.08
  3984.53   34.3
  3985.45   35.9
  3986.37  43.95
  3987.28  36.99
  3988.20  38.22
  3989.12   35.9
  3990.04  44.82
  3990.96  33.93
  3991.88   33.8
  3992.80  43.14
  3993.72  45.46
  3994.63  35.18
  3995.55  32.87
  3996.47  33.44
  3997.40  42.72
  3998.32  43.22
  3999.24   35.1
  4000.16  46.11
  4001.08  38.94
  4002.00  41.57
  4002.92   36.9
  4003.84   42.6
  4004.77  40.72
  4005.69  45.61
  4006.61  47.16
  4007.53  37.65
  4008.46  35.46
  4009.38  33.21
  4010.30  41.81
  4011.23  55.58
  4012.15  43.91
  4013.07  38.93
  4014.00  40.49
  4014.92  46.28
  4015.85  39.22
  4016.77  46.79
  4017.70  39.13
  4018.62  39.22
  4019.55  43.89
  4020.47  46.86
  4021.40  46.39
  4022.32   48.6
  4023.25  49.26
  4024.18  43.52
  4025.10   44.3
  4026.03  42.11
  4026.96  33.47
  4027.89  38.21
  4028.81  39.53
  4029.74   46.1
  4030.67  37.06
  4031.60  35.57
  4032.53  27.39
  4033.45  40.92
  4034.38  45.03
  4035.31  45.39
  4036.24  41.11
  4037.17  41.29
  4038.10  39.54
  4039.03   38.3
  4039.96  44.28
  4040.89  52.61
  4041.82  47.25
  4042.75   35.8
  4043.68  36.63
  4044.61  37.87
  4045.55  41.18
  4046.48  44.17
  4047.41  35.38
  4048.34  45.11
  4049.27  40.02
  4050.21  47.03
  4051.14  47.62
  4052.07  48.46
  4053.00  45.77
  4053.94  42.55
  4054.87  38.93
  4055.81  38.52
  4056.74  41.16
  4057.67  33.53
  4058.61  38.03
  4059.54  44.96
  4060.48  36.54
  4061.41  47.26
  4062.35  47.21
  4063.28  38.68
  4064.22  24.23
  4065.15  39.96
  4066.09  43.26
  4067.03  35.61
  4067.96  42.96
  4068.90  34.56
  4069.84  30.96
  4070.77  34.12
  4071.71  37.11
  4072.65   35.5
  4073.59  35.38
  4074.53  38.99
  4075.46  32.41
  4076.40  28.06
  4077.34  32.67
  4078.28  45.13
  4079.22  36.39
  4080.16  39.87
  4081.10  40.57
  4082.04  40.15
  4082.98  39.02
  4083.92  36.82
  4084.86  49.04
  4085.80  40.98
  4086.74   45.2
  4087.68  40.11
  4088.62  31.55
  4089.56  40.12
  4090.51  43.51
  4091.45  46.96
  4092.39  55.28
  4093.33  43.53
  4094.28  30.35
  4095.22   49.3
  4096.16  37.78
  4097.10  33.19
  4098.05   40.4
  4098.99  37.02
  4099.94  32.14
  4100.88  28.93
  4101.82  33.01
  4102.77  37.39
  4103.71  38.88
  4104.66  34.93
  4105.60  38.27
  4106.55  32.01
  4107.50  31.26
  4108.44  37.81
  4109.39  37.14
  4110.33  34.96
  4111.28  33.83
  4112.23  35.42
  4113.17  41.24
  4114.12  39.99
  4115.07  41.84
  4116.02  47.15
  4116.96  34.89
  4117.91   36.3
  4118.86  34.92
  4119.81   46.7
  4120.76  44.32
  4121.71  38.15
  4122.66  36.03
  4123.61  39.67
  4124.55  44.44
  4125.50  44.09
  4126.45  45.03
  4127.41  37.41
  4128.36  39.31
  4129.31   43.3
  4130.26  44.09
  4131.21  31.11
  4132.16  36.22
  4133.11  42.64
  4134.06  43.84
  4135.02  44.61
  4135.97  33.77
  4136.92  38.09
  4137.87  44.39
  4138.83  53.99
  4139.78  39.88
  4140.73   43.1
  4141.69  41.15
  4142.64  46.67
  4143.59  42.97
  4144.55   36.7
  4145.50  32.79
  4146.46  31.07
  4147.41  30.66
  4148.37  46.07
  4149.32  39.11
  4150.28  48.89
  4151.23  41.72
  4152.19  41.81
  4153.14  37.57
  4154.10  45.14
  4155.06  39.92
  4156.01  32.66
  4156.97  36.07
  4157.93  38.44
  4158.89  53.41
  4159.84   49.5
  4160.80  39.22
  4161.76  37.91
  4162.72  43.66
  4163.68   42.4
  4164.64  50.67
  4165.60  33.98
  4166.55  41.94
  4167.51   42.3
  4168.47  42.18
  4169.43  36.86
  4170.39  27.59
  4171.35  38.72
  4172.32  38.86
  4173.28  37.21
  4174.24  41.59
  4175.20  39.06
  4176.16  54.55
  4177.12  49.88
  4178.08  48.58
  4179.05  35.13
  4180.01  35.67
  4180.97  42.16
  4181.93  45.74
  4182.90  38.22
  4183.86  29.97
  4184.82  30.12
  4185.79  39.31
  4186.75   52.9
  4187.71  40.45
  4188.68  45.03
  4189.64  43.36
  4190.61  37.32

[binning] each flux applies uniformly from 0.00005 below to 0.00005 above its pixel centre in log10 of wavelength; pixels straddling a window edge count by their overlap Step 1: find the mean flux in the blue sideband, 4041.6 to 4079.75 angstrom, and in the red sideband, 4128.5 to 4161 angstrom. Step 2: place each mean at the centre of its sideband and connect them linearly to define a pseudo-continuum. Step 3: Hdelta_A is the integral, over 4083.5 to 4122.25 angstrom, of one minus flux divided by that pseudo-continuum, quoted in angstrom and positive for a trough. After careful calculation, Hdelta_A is 1.1 angstrom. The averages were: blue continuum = 39.1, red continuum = 40.9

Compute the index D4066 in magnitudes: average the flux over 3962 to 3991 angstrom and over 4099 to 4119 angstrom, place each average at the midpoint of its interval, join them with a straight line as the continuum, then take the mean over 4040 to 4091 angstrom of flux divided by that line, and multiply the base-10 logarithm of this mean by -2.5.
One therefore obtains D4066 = -0.17 mag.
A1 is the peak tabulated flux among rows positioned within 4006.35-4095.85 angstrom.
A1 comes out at 55.58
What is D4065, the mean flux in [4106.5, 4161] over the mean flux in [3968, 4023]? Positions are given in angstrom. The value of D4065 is 1.1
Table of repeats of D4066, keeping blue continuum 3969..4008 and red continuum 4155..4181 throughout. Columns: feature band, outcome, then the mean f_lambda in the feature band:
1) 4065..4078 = 0.07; 35.8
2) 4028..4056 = -0.12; 41.5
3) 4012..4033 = -0.14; 41.5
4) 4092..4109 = 0.05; 37.2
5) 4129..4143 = -0.04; 41.7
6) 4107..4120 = 0.04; 37.9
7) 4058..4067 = -0.05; 39.7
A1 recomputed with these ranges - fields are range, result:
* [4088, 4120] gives 55.28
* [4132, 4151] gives 53.99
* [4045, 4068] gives 48.46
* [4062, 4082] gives 47.21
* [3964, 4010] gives 47.16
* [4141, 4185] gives 54.55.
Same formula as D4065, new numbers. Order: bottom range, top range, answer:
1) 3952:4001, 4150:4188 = 1.28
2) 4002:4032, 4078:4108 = 0.93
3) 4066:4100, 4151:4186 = 1.04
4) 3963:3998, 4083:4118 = 1.24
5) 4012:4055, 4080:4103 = 0.94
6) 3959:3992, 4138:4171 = 1.39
